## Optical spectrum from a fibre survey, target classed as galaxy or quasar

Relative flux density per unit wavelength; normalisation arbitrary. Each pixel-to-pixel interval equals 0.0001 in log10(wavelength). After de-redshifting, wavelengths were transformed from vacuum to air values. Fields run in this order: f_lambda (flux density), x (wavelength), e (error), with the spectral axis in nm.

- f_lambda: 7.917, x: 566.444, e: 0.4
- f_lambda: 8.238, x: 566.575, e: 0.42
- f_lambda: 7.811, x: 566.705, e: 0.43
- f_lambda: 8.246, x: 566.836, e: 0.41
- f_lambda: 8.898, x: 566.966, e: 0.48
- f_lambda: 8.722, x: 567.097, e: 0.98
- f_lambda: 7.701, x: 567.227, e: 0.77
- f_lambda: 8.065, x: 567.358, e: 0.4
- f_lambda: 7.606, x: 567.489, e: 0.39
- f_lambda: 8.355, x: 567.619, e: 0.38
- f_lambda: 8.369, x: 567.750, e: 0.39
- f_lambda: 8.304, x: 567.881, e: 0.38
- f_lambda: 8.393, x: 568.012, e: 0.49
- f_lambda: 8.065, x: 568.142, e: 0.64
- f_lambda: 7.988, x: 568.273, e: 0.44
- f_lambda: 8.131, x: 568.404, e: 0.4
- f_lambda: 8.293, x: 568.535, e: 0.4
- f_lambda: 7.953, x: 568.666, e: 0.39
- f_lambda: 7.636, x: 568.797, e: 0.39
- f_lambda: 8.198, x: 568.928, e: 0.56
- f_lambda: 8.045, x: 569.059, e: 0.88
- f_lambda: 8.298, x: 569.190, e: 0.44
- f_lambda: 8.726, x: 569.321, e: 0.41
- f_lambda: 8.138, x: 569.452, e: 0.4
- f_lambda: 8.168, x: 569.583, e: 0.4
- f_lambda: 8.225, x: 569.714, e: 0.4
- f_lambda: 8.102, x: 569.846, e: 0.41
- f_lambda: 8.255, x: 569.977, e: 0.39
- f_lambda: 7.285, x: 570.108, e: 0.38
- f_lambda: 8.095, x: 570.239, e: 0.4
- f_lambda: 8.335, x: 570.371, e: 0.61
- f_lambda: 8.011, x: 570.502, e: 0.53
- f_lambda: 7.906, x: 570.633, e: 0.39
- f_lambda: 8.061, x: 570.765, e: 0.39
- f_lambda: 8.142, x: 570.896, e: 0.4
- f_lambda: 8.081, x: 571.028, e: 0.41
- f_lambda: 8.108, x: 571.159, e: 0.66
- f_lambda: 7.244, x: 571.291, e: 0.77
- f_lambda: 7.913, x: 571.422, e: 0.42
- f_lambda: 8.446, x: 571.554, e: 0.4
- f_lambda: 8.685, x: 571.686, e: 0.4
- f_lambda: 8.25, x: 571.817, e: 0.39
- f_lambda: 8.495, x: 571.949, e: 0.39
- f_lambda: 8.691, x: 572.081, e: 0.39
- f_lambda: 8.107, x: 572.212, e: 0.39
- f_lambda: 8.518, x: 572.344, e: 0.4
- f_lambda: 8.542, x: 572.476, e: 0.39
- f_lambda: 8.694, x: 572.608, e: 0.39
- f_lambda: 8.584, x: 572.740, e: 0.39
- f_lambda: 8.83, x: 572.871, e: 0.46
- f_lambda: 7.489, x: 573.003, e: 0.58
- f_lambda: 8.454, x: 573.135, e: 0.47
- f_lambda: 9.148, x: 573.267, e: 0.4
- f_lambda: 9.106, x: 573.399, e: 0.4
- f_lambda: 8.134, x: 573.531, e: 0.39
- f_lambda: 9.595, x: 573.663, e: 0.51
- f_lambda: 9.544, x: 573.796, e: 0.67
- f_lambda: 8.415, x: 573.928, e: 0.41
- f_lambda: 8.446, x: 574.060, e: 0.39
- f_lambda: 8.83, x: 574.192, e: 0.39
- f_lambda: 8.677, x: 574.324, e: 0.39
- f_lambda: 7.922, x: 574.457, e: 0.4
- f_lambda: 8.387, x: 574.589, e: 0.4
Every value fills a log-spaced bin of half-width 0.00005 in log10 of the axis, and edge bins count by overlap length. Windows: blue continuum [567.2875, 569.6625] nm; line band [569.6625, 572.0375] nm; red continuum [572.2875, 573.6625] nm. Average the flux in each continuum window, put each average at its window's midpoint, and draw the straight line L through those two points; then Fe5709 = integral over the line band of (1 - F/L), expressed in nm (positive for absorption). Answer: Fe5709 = 0.08 nm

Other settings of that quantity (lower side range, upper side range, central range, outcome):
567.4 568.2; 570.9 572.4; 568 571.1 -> 0.04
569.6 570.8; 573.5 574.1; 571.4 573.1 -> 0.02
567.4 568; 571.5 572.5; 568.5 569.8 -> 0.02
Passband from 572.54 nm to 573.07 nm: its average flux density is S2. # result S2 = 8.41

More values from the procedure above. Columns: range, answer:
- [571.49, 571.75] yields 8.55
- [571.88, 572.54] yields 8.47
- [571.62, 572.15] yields 8.54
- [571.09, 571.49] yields 7.76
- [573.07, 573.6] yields 8.72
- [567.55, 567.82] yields 8.35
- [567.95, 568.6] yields 8.18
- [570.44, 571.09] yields 8.04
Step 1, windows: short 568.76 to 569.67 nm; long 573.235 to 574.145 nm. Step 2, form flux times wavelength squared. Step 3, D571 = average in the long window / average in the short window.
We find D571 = 1.1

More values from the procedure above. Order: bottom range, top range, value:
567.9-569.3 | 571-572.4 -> 1.02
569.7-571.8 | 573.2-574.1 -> 1.12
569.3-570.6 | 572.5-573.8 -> 1.09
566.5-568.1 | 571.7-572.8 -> 1.05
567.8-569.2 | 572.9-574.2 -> 1.09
